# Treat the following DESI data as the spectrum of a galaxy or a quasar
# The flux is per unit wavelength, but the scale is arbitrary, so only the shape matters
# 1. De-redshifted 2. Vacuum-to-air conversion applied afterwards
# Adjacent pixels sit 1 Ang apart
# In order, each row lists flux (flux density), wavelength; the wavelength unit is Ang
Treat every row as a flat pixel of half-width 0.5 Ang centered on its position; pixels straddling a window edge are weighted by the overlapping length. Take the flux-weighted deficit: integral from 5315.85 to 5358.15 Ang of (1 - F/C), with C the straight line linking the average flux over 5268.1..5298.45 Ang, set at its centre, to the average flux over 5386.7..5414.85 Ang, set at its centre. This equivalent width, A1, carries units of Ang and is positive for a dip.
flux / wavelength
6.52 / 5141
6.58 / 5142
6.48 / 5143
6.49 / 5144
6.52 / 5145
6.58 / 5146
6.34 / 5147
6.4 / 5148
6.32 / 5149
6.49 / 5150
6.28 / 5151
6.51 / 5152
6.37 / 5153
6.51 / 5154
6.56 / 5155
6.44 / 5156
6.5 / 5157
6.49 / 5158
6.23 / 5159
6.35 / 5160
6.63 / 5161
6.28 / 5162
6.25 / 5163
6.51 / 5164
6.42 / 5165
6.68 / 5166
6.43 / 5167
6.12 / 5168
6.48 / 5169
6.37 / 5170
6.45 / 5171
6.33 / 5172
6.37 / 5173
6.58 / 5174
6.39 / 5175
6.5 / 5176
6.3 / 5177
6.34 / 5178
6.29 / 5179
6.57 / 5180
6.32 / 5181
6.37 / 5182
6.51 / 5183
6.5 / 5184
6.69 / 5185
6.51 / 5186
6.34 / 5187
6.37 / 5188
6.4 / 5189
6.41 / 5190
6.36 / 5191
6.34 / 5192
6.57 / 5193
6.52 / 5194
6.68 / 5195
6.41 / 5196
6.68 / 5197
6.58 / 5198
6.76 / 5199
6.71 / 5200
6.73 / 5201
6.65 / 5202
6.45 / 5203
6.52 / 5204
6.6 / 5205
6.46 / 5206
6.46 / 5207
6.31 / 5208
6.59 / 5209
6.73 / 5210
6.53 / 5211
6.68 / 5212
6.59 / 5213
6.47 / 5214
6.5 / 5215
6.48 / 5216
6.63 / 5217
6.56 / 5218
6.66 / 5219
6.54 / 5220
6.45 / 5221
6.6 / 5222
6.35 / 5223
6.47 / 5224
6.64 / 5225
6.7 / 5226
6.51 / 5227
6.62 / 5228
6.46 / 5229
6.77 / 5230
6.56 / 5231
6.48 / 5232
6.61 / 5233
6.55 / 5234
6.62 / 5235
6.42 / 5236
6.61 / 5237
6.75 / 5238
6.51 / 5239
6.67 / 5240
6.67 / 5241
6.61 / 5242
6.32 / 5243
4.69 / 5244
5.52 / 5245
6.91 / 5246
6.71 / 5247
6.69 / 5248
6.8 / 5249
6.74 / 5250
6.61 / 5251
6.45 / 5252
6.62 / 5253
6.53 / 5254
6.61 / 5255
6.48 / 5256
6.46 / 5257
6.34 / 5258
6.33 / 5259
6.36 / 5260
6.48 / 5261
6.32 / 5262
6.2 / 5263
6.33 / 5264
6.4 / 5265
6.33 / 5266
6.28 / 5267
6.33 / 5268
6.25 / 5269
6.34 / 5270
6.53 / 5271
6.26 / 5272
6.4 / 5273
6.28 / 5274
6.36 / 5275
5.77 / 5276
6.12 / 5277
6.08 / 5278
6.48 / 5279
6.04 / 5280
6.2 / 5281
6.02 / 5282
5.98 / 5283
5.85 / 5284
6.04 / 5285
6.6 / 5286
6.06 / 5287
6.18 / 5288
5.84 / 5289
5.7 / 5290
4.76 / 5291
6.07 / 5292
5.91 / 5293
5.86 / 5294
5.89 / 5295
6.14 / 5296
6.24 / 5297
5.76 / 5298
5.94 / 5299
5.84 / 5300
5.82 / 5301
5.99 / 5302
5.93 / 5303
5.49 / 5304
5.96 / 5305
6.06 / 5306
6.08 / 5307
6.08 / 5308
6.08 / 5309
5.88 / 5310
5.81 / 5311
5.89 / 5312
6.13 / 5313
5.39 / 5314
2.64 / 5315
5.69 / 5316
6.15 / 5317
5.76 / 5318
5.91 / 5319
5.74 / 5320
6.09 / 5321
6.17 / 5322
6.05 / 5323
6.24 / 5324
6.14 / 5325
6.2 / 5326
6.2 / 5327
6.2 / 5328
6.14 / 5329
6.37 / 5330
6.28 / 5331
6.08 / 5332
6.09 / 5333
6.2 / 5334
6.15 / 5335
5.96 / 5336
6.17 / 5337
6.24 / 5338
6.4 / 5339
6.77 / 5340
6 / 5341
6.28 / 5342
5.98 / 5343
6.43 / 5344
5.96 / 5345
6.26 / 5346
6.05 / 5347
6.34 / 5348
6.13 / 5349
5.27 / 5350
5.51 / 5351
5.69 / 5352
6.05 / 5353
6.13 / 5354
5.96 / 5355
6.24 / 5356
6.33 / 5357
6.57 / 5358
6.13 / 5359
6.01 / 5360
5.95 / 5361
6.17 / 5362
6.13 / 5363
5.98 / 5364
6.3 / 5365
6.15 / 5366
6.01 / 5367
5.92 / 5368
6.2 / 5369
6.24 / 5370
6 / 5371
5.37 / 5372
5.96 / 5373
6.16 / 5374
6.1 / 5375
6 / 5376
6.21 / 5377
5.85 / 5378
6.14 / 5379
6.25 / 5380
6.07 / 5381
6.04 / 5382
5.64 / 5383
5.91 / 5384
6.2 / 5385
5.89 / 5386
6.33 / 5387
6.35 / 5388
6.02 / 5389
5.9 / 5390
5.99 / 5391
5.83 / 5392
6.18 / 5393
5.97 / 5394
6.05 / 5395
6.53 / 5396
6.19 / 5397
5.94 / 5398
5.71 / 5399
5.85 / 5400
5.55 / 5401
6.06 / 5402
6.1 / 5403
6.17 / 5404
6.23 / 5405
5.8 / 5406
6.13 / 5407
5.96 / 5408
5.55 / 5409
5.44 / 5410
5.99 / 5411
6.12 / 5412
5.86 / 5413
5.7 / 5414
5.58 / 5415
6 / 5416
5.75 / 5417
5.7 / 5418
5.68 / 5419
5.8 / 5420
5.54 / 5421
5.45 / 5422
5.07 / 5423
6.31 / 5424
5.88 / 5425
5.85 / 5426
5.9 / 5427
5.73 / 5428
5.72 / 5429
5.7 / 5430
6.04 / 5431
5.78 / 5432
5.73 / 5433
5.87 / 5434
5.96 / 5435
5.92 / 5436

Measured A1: -0.6 Ang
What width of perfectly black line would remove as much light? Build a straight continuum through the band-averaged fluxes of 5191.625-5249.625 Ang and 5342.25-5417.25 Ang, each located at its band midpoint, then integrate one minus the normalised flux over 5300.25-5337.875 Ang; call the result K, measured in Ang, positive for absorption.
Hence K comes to 1.7 Ang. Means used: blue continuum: 6.53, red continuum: 6.01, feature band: 5.93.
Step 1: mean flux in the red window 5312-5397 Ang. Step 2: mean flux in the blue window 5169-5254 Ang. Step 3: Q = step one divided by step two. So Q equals 0.93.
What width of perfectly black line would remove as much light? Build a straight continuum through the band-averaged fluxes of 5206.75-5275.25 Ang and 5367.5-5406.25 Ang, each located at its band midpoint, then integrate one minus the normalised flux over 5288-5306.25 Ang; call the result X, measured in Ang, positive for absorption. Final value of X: 1.30 Ang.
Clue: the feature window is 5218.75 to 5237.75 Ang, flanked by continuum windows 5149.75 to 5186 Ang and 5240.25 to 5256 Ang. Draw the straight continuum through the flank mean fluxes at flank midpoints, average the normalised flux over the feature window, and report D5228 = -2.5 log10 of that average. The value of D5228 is -0.02 mag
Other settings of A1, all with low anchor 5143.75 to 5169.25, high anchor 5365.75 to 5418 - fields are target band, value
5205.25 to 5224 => -0.6 Ang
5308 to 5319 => 1.0 Ang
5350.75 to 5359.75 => 0.0 Ang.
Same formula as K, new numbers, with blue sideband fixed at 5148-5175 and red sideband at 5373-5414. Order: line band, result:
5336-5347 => -0.2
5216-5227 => -0.4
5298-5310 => 0.5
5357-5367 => -0.2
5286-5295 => 0.5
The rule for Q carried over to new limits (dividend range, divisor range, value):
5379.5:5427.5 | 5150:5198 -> 0.92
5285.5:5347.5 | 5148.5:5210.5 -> 0.92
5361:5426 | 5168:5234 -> 0.91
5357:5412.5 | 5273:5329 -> 1.02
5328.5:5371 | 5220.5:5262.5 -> 0.94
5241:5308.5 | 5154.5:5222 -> 0.95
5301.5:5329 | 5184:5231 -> 0.89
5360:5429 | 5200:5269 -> 0.92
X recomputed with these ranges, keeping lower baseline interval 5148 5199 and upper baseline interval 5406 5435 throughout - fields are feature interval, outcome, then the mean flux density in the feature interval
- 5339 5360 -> -0.48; 6.11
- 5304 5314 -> 0.23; 5.94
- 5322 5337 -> -0.35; 6.16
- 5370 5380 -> -0.17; 6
